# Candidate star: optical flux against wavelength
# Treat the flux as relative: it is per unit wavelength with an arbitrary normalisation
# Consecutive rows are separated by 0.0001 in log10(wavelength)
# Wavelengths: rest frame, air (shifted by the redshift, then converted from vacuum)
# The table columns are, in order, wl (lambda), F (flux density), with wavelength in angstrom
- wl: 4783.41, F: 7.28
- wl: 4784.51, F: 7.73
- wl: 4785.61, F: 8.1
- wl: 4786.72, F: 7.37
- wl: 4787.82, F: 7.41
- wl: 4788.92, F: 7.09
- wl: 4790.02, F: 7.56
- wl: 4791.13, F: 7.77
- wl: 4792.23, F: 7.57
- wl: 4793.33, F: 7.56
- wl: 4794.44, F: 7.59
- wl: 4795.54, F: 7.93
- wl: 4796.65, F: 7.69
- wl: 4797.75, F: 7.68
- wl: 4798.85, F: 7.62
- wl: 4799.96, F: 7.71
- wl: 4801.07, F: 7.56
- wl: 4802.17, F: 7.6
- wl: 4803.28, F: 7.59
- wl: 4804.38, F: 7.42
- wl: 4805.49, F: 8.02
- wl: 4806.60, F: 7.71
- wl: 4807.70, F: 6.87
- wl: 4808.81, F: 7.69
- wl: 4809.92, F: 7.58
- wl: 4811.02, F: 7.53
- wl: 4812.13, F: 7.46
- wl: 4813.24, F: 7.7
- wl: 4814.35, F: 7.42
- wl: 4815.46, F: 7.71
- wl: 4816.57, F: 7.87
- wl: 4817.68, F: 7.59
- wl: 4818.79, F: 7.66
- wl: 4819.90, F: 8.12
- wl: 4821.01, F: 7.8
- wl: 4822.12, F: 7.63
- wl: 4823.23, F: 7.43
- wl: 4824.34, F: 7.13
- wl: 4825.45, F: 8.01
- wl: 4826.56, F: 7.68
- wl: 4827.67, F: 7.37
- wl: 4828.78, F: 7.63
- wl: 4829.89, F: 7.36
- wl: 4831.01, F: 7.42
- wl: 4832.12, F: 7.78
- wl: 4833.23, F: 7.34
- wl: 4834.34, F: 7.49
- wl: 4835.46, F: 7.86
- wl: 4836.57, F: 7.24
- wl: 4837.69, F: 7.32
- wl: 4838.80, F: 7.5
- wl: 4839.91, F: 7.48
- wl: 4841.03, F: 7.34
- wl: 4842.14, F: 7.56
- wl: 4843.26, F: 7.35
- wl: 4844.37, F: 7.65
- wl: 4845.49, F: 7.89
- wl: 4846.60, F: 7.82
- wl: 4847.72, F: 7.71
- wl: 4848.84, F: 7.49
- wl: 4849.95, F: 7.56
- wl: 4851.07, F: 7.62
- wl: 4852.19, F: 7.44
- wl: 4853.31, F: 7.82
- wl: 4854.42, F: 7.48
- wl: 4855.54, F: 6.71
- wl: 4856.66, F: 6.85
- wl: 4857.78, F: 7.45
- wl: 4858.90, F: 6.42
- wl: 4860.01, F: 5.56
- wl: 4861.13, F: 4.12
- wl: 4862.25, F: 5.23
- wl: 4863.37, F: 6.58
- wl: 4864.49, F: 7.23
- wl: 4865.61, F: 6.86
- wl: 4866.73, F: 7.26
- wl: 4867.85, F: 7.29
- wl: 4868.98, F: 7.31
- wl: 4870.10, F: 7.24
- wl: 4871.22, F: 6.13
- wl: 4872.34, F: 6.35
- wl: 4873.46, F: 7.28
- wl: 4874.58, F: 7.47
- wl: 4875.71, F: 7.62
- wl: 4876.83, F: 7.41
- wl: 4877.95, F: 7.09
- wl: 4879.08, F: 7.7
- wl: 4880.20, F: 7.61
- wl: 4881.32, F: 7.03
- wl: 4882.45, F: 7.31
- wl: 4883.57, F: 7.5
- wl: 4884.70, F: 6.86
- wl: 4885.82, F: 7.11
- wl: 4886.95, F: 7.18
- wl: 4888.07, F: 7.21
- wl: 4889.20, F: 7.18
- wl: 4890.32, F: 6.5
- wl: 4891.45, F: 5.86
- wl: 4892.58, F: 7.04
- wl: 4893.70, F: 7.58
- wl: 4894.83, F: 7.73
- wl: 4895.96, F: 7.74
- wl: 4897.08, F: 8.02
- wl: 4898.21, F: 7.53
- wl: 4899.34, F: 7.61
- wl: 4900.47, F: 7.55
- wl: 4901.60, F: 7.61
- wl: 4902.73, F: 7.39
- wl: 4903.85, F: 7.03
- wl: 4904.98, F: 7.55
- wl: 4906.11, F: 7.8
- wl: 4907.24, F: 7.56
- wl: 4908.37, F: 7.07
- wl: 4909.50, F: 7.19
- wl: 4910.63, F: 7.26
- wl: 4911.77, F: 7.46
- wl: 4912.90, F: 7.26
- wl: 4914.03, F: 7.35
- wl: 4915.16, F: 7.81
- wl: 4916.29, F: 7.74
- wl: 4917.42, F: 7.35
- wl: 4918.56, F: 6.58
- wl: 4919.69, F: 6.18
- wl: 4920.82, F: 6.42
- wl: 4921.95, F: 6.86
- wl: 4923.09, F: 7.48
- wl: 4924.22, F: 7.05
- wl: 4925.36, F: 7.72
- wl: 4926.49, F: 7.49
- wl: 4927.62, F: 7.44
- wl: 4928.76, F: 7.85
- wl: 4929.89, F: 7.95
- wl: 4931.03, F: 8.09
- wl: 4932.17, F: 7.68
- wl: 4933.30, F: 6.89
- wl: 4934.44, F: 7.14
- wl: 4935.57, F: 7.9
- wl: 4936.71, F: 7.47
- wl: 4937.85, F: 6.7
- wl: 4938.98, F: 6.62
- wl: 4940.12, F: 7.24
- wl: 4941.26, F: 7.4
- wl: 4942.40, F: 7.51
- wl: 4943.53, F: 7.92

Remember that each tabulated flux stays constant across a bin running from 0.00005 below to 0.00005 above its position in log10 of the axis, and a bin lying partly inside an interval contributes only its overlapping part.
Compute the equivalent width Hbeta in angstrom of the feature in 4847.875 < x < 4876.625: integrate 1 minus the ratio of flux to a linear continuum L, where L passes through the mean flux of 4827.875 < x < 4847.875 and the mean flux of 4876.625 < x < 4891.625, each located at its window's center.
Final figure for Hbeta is 1.6 angstrom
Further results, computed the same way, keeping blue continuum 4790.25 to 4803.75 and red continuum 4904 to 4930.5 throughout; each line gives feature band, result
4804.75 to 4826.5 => -0.1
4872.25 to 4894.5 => 0.7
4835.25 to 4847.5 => 0.0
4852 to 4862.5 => 1.4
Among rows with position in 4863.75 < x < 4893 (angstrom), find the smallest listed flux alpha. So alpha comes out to 5.86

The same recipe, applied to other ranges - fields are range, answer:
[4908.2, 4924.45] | 6.18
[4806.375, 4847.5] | 6.87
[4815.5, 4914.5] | 4.12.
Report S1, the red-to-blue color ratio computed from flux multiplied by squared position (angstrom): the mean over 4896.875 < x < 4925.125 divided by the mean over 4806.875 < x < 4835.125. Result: 1.0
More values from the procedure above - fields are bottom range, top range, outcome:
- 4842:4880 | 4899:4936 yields 1.07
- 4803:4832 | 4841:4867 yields 0.94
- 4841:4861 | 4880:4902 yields 1.02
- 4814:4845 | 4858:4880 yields 0.91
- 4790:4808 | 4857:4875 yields 0.89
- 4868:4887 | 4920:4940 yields 1.04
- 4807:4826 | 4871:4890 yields 0.97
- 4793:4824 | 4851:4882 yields 0.93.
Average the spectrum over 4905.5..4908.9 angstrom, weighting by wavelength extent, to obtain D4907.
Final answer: 7.48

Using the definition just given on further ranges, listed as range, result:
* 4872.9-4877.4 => 7.45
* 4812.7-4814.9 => 7.55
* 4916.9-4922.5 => 6.67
